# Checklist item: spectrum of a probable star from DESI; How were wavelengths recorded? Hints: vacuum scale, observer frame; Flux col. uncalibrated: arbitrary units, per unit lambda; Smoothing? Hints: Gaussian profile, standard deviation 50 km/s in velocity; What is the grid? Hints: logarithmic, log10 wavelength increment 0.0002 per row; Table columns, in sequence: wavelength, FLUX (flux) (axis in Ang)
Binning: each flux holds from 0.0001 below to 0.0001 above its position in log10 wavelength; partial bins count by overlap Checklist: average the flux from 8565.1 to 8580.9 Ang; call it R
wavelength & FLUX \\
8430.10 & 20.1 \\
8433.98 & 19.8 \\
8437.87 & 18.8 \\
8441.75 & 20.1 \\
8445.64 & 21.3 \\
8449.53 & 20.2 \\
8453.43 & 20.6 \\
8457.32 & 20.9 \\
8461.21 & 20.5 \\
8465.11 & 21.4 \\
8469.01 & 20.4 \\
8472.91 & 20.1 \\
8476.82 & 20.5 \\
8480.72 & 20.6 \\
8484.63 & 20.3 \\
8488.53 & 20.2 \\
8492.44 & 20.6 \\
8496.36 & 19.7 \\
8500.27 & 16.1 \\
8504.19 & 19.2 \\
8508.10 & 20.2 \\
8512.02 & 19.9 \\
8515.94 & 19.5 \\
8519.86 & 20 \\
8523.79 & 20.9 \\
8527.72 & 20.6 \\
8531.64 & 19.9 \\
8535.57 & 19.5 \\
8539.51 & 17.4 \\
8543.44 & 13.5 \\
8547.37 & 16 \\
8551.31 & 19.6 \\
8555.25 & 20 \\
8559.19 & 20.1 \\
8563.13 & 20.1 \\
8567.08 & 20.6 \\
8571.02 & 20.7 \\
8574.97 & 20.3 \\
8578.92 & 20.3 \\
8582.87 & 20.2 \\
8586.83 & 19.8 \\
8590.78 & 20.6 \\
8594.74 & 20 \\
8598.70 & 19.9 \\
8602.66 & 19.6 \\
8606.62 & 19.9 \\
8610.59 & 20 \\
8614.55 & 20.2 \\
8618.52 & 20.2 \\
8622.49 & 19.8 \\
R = 20.5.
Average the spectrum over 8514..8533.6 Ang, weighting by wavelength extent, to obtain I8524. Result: 20.2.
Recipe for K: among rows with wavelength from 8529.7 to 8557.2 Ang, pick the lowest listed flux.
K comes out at 13.5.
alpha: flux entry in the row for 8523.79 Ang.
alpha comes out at 20.9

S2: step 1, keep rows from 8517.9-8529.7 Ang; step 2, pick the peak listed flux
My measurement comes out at 20.9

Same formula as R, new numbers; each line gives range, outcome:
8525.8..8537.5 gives 20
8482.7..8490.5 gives 20.3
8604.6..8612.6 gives 20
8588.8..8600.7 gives 20.2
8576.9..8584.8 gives 20.3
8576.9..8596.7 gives 20.2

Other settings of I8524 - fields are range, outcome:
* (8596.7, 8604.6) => 19.8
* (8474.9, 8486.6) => 20.5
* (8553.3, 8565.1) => 20.1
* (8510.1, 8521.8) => 19.8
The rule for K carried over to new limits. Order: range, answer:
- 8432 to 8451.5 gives 18.8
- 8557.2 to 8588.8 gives 19.8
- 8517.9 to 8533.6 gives 19.9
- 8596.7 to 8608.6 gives 19.6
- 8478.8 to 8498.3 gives 19.7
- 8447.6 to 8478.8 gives 20.1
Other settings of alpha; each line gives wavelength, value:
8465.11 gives 21.4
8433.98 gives 19.8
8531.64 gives 19.9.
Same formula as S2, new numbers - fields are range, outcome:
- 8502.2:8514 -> 20.2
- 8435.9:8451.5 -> 21.3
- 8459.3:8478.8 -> 21.4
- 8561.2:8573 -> 20.7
